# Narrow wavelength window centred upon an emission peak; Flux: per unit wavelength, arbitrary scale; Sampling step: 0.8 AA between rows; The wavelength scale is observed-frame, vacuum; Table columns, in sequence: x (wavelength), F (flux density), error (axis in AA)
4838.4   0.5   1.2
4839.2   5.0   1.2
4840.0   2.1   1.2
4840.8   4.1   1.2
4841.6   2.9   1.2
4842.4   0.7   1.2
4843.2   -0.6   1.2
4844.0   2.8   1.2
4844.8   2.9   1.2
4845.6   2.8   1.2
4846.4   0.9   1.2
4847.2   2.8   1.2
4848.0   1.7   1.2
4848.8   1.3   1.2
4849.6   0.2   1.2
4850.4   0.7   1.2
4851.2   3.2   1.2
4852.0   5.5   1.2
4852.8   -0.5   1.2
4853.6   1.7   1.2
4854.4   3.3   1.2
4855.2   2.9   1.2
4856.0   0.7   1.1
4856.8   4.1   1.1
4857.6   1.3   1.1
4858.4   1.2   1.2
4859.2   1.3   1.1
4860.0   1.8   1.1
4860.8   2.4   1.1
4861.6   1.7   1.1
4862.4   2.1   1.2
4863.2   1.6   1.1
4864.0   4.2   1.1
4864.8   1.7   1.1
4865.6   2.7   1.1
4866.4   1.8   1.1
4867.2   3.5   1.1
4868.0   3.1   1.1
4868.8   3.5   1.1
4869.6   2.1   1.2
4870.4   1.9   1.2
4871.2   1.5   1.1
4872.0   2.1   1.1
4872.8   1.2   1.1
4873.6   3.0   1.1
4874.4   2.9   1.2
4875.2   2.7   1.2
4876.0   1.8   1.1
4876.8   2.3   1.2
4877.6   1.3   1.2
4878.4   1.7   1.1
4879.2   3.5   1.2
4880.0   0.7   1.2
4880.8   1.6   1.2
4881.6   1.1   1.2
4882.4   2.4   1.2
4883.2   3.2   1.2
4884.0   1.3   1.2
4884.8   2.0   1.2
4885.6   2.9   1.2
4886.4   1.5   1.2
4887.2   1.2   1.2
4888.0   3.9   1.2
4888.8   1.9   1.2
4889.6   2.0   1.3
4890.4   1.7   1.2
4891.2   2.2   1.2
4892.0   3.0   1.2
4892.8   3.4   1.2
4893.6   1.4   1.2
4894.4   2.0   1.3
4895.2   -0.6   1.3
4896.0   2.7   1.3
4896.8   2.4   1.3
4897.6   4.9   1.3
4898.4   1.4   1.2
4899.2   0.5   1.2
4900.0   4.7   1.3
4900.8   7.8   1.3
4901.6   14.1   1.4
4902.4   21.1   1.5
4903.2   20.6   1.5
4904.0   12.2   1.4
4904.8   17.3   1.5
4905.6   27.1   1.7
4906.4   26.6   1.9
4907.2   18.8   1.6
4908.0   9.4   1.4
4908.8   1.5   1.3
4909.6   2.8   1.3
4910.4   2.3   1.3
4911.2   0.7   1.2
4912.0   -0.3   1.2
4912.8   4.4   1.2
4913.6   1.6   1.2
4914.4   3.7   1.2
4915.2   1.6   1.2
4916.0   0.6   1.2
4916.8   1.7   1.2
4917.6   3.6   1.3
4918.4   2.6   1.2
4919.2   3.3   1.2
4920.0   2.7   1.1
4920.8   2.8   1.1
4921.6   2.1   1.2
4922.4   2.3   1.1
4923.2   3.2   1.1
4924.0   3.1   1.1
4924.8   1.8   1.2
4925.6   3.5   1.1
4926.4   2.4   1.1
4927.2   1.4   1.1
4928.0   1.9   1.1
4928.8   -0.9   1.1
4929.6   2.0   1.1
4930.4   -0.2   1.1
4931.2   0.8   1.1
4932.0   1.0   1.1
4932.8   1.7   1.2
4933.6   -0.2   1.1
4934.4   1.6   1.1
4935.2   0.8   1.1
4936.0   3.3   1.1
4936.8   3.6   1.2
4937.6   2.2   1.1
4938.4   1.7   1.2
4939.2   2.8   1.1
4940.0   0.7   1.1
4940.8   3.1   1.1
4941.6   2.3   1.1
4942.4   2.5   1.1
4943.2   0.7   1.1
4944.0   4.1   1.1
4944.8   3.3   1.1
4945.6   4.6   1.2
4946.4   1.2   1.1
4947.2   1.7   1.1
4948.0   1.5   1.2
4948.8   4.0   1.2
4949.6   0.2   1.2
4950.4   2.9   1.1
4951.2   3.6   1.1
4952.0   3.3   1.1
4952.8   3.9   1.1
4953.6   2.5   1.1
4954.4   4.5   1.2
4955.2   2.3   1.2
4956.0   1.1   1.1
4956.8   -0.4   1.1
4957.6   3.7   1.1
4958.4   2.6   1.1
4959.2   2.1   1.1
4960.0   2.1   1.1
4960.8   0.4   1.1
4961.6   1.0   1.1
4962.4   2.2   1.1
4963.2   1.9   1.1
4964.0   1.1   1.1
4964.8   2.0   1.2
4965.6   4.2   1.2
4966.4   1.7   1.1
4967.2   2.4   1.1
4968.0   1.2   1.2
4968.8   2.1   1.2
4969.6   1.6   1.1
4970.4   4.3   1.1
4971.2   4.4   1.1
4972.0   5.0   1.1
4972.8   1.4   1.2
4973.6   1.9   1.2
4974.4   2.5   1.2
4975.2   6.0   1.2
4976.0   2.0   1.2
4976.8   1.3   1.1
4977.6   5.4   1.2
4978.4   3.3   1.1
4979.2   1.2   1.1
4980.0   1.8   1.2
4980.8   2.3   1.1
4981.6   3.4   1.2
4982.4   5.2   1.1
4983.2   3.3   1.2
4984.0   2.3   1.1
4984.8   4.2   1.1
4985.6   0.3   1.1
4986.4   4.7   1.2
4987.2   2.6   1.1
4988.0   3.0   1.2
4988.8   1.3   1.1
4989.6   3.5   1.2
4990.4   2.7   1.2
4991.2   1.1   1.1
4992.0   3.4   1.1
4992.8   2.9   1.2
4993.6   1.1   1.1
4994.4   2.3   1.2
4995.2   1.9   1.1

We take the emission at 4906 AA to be [O II]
